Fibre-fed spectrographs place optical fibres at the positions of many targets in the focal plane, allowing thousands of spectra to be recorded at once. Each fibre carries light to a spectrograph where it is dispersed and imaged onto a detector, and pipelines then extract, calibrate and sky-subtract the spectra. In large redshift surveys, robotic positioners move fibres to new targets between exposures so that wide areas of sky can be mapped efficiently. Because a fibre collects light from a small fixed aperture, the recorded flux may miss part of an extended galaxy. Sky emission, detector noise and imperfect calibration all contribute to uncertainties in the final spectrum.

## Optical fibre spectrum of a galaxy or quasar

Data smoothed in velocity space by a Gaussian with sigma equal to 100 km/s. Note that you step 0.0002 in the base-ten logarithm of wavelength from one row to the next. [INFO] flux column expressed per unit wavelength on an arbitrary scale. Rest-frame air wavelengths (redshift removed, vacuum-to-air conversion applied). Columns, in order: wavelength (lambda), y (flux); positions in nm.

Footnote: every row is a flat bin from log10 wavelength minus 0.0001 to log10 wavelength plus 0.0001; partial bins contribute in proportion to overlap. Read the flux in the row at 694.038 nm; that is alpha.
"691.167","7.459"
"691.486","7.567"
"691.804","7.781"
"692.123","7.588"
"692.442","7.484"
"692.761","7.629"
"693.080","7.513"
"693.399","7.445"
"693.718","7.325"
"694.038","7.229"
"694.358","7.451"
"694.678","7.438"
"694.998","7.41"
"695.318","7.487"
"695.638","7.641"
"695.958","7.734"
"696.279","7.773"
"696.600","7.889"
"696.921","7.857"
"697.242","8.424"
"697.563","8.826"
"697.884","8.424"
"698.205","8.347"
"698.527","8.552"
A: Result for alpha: 7.229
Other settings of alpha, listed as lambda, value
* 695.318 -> 7.487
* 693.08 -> 7.513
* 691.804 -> 7.781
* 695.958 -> 7.734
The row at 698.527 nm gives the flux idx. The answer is 8.552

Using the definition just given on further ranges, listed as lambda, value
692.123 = 7.588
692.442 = 7.484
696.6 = 7.889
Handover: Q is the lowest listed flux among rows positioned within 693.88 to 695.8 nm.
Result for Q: 7.229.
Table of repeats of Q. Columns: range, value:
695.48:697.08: 7.641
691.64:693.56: 7.445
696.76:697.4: 7.857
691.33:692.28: 7.567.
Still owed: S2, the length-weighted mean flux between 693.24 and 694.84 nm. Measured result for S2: 7.38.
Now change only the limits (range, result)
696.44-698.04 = 8.29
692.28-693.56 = 7.52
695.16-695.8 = 7.57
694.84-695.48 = 7.45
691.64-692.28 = 7.69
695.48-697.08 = 7.78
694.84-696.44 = 7.61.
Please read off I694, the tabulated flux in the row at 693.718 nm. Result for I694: 7.325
